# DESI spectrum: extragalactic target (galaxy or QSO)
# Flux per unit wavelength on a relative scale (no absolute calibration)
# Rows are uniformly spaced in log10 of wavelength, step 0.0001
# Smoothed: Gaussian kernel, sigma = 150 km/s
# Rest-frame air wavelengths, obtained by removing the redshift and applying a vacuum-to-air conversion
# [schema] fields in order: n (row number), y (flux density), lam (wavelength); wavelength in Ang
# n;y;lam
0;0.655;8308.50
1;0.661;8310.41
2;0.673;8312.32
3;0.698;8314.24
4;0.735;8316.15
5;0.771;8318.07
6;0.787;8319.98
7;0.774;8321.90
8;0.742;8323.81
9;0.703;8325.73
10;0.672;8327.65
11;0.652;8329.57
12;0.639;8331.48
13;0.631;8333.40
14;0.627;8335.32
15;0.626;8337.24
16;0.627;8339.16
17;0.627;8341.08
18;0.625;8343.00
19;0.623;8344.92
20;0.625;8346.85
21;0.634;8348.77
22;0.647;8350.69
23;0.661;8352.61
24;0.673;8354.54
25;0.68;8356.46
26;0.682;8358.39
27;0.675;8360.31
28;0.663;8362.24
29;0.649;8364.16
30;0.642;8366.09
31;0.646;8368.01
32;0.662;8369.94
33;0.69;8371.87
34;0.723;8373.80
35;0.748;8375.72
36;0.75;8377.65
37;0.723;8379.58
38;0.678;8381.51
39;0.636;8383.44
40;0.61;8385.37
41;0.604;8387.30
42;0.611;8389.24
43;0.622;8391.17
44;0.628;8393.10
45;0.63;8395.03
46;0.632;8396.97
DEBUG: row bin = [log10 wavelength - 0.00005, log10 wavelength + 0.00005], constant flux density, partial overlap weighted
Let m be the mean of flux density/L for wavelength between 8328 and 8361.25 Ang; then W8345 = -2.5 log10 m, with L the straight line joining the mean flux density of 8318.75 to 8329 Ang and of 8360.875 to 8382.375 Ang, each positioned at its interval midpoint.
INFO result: 0.11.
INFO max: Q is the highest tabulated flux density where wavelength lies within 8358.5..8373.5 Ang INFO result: 0.69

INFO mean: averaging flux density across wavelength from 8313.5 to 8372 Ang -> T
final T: 0.67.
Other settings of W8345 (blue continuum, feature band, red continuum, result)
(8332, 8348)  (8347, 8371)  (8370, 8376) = 0.02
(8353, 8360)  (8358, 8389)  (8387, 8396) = -0.04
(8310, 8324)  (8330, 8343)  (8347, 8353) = 0.08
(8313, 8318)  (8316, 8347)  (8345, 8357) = 0.03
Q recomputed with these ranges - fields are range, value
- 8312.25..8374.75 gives 0.787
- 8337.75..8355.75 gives 0.673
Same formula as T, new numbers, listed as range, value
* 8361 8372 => 0.657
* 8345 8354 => 0.641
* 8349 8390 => 0.669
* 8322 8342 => 0.66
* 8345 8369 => 0.655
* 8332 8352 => 0.63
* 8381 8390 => 0.625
